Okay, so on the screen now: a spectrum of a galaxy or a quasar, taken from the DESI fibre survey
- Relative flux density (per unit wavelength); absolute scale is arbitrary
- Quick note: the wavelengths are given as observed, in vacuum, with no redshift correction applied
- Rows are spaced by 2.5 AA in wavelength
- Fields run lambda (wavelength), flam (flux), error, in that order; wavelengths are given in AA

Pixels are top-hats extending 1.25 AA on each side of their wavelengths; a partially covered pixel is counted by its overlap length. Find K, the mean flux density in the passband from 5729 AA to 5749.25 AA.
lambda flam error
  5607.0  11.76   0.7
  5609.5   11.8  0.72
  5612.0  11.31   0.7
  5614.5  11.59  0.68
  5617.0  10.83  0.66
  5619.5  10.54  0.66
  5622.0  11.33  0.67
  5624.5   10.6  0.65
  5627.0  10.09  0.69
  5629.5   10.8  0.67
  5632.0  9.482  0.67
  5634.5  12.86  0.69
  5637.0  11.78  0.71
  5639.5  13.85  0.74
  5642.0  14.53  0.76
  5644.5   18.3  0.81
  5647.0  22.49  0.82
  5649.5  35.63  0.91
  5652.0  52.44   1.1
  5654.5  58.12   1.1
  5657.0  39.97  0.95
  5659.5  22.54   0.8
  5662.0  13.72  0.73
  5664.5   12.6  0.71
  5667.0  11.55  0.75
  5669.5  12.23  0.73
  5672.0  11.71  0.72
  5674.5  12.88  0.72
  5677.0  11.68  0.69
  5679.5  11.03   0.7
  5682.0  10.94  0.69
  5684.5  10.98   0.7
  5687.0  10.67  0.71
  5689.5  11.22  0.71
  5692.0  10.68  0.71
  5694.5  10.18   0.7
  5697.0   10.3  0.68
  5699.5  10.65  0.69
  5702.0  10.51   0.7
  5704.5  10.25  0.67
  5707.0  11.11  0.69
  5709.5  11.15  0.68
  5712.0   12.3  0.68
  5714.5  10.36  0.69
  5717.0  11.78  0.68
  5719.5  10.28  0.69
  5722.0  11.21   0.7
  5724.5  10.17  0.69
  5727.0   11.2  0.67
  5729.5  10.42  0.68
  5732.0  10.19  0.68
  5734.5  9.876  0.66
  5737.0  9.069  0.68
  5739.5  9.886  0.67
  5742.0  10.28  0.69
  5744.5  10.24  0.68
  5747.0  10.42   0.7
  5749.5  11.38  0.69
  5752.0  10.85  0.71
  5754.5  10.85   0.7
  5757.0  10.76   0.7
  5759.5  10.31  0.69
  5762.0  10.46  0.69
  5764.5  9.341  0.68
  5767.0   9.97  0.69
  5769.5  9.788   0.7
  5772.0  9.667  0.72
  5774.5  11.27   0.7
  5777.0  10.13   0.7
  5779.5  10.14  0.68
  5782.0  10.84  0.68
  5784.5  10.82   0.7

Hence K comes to 10.1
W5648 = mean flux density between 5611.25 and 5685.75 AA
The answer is 17.3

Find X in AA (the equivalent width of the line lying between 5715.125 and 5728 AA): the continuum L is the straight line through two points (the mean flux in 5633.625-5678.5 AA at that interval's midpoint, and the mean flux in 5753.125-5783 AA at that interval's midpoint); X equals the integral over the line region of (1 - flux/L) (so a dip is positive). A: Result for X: 3.5 AA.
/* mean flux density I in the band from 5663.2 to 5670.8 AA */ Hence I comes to 12.1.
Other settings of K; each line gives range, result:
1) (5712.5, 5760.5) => 10.5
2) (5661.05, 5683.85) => 12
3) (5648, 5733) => 15.7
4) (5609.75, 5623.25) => 11.2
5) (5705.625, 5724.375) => 11.1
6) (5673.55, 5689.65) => 11.3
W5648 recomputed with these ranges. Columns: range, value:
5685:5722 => 10.8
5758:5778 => 10.1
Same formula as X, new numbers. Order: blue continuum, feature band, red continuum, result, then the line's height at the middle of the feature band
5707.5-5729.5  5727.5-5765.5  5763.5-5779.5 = 0.7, 10.5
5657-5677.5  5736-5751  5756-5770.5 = 1.2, 11.2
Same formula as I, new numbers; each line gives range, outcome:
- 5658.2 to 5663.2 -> 18.4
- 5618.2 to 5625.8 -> 10.8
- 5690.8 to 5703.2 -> 10.5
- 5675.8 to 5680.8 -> 11.3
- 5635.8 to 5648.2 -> 16.2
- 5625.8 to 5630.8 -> 10.4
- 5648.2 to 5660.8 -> 41.6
